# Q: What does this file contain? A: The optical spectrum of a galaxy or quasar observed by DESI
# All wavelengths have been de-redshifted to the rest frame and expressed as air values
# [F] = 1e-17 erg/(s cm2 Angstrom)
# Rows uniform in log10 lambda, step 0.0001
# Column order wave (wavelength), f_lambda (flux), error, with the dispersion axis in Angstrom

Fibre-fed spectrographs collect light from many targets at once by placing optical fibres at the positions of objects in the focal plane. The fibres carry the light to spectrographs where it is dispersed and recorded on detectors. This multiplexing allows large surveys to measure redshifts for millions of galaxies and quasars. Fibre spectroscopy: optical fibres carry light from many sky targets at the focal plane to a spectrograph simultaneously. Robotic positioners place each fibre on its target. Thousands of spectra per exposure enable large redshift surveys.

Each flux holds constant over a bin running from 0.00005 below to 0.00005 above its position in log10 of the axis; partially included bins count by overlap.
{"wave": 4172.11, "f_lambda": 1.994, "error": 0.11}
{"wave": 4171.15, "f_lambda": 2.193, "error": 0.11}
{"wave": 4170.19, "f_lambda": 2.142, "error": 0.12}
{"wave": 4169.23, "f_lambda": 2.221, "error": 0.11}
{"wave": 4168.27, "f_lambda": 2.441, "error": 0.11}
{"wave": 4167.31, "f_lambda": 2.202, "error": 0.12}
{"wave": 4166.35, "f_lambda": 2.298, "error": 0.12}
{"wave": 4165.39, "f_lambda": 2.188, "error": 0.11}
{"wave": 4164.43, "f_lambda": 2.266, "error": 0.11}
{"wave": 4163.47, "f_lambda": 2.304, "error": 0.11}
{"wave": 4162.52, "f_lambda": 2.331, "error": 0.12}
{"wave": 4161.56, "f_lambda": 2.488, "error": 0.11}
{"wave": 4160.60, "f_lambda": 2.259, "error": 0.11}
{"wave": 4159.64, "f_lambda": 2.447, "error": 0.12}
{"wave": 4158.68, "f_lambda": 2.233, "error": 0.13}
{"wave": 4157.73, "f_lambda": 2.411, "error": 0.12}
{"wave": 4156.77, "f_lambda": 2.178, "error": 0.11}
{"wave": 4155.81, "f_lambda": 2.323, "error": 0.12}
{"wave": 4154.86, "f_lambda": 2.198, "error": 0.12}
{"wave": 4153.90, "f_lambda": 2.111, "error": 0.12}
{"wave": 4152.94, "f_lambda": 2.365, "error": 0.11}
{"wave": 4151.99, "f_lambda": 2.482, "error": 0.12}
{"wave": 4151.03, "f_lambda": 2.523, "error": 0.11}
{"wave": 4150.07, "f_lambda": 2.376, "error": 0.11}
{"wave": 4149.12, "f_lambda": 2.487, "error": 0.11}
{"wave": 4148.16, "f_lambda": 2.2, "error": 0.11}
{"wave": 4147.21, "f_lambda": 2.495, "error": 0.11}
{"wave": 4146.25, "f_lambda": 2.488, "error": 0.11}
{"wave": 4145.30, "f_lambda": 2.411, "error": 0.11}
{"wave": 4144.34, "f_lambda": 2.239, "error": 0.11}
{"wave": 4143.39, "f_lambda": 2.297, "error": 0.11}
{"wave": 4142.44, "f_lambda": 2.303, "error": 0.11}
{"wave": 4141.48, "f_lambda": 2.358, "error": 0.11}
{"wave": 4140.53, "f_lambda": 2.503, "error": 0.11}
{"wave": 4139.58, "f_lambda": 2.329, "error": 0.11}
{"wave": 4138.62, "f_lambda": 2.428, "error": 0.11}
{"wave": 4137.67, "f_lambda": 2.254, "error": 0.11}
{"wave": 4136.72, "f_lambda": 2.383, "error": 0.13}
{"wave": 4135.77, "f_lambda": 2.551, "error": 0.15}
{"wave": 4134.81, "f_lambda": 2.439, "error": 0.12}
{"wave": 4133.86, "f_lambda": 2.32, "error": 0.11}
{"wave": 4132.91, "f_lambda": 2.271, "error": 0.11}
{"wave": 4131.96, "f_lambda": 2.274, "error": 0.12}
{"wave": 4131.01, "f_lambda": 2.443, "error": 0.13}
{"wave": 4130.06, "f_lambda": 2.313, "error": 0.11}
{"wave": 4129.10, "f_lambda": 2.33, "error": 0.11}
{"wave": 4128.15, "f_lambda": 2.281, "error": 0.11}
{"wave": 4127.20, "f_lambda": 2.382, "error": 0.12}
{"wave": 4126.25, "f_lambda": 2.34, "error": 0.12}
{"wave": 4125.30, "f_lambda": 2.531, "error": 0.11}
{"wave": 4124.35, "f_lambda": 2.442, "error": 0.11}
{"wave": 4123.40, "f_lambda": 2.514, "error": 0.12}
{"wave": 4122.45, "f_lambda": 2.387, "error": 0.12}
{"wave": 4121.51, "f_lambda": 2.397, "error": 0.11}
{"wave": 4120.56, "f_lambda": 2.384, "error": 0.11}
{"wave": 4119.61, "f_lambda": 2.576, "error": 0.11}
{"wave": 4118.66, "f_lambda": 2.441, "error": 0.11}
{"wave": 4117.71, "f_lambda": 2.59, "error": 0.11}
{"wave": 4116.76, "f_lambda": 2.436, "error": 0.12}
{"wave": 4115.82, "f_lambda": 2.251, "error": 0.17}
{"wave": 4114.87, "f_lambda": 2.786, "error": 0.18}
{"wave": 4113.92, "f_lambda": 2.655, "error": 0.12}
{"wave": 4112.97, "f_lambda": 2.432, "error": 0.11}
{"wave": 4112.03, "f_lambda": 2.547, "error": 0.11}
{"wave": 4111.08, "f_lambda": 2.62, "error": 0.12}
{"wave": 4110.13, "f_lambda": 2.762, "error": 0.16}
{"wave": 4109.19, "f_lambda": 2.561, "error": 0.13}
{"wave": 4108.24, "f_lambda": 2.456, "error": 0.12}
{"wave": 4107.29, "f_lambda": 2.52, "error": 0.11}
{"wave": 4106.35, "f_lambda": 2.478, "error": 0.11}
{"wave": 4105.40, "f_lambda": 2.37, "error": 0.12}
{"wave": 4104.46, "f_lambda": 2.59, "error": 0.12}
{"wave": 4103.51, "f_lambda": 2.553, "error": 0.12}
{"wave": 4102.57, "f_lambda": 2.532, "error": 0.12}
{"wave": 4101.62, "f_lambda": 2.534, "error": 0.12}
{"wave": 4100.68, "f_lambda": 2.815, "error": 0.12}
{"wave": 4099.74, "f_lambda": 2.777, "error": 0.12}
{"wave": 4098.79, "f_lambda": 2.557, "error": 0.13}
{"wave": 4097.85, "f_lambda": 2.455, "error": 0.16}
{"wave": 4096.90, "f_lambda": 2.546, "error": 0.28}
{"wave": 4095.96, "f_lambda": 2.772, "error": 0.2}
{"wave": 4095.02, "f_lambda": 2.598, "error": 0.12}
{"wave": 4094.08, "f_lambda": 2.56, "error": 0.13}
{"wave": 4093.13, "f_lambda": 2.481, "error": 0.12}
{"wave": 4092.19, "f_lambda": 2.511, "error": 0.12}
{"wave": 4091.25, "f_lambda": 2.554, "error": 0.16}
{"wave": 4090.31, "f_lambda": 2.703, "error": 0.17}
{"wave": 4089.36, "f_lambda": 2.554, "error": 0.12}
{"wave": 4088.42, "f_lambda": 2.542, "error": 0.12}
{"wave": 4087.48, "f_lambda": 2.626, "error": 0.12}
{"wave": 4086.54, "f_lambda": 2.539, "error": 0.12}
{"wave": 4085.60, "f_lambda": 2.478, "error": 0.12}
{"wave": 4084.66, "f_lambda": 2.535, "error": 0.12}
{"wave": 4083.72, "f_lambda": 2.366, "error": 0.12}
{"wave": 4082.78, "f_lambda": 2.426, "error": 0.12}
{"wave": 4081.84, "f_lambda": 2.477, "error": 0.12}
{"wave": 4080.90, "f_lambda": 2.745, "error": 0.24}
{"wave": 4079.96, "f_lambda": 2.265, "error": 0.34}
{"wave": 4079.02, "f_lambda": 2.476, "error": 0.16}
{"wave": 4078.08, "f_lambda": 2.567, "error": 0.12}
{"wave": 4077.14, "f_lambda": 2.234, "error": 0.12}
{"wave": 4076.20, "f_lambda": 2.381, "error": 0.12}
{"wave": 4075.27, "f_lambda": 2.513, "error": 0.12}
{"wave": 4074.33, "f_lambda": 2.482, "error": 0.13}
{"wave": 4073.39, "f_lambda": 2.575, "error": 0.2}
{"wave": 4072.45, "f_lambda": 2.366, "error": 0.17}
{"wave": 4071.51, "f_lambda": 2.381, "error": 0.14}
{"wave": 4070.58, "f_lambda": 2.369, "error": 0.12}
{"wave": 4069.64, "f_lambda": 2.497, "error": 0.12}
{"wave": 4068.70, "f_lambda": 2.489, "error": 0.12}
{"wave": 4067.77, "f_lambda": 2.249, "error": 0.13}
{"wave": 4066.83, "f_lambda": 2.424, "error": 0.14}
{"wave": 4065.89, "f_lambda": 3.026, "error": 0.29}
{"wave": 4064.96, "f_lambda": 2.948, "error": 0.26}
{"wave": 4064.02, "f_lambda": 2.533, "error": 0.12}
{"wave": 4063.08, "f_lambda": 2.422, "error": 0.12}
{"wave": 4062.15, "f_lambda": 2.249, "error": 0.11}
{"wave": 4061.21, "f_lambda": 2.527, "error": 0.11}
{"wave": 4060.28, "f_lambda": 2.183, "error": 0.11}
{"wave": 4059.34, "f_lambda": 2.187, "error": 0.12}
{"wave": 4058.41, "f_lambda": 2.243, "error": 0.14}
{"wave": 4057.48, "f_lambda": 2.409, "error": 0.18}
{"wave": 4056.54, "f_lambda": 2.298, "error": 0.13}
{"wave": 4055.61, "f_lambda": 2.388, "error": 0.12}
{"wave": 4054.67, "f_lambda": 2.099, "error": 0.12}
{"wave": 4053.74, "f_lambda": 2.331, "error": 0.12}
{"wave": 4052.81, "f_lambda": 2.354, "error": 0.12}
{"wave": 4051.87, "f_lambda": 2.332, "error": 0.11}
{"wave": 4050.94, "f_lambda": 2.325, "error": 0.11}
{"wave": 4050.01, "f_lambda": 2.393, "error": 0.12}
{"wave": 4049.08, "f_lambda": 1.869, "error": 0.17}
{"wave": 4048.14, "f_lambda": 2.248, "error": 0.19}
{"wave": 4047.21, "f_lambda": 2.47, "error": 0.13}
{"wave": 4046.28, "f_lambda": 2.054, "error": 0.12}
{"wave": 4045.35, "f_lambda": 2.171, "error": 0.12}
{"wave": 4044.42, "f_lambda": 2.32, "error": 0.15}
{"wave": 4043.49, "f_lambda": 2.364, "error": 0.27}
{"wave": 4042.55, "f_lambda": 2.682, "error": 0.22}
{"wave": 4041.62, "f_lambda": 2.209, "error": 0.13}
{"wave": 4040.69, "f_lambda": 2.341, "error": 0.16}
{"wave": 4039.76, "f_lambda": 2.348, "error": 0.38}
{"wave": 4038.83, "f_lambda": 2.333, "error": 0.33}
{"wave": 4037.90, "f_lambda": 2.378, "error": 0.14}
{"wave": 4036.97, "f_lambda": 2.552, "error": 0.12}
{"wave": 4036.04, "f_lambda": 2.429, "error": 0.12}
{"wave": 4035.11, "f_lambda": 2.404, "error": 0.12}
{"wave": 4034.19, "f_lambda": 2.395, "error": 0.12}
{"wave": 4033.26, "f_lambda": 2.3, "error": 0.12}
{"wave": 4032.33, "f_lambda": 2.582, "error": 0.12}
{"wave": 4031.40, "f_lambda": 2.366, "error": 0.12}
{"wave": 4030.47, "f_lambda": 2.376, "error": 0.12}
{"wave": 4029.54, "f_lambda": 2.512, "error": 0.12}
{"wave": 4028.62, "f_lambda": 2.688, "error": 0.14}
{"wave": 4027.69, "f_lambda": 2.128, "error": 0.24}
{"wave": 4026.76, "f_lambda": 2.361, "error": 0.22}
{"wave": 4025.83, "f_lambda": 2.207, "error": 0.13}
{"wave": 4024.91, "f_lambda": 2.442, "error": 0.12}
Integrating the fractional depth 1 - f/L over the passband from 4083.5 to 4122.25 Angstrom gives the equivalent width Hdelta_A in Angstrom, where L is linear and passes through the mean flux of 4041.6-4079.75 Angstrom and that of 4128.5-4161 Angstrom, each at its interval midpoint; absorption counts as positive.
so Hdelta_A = -2.9 Angstrom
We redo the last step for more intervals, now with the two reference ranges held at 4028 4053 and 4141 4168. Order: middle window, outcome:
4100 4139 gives -2.1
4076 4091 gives -0.9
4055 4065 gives -0.1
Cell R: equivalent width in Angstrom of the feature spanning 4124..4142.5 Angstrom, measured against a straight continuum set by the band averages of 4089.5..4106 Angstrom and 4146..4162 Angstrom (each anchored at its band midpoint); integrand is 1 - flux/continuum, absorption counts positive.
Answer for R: 0.5 Angstrom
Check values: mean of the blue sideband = 2.58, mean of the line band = 2.37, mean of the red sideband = 2.35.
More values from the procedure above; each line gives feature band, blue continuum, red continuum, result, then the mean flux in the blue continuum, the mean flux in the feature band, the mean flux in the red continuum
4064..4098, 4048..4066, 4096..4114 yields -0.8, 2.36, 2.52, 2.57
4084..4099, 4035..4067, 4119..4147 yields -1.2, 2.37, 2.56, 2.39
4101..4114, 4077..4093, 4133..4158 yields -0.5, 2.51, 2.54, 2.36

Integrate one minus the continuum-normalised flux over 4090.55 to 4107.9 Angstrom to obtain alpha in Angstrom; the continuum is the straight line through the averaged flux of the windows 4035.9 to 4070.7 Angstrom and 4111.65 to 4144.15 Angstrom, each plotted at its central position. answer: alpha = -1.2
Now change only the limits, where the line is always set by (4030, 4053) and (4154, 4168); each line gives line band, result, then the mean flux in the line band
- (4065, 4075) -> -0.75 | 2.51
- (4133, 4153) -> -0.79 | 2.39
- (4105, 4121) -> -1.45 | 2.52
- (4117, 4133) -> -0.71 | 2.41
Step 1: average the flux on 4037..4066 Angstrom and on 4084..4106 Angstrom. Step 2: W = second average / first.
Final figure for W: 1.09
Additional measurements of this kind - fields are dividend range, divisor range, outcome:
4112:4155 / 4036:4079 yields 1.01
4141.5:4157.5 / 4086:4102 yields 0.90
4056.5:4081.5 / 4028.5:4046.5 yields 1.02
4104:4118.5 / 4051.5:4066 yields 1.06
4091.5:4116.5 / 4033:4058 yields 1.10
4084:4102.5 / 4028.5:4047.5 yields 1.08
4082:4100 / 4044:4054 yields 1.13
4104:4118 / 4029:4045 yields 1.05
